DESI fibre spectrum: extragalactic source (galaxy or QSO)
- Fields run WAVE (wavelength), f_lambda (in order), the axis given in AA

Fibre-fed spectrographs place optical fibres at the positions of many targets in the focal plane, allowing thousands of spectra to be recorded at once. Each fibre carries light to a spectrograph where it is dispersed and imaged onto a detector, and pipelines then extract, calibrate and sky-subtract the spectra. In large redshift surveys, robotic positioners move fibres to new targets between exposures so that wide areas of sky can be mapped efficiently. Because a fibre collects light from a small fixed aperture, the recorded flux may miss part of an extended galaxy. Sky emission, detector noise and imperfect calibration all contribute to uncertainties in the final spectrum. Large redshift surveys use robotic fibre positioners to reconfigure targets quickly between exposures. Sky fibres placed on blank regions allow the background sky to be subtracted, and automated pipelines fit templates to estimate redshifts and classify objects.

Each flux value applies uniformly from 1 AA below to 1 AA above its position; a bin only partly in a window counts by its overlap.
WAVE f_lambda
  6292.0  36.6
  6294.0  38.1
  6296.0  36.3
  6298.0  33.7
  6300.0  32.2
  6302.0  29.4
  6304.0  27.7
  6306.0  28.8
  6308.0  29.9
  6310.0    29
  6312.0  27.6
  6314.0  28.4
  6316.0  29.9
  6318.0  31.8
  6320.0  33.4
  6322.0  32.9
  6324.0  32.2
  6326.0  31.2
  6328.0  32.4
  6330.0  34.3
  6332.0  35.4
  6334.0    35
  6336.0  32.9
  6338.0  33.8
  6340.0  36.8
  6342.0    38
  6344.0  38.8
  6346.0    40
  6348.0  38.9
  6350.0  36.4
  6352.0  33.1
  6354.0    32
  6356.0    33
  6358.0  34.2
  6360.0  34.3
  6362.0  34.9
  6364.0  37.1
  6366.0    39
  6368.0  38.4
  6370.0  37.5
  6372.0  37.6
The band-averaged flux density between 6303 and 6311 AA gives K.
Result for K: 28.9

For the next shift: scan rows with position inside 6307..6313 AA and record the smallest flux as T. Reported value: 27.6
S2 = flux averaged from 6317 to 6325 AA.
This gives 32.6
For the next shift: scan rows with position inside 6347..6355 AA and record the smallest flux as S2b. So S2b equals 32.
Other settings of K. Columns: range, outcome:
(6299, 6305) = 29.8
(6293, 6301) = 35.1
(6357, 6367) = 35.9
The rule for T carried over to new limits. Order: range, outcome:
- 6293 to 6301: 32.2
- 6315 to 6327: 29.9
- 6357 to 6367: 34.2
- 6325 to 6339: 31.2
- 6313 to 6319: 28.4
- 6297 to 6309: 27.7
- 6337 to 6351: 33.8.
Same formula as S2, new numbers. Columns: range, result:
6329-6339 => 34.3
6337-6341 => 35.3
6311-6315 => 28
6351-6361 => 33.3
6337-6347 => 37.5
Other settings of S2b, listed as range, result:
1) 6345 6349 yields 38.9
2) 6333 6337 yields 32.9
